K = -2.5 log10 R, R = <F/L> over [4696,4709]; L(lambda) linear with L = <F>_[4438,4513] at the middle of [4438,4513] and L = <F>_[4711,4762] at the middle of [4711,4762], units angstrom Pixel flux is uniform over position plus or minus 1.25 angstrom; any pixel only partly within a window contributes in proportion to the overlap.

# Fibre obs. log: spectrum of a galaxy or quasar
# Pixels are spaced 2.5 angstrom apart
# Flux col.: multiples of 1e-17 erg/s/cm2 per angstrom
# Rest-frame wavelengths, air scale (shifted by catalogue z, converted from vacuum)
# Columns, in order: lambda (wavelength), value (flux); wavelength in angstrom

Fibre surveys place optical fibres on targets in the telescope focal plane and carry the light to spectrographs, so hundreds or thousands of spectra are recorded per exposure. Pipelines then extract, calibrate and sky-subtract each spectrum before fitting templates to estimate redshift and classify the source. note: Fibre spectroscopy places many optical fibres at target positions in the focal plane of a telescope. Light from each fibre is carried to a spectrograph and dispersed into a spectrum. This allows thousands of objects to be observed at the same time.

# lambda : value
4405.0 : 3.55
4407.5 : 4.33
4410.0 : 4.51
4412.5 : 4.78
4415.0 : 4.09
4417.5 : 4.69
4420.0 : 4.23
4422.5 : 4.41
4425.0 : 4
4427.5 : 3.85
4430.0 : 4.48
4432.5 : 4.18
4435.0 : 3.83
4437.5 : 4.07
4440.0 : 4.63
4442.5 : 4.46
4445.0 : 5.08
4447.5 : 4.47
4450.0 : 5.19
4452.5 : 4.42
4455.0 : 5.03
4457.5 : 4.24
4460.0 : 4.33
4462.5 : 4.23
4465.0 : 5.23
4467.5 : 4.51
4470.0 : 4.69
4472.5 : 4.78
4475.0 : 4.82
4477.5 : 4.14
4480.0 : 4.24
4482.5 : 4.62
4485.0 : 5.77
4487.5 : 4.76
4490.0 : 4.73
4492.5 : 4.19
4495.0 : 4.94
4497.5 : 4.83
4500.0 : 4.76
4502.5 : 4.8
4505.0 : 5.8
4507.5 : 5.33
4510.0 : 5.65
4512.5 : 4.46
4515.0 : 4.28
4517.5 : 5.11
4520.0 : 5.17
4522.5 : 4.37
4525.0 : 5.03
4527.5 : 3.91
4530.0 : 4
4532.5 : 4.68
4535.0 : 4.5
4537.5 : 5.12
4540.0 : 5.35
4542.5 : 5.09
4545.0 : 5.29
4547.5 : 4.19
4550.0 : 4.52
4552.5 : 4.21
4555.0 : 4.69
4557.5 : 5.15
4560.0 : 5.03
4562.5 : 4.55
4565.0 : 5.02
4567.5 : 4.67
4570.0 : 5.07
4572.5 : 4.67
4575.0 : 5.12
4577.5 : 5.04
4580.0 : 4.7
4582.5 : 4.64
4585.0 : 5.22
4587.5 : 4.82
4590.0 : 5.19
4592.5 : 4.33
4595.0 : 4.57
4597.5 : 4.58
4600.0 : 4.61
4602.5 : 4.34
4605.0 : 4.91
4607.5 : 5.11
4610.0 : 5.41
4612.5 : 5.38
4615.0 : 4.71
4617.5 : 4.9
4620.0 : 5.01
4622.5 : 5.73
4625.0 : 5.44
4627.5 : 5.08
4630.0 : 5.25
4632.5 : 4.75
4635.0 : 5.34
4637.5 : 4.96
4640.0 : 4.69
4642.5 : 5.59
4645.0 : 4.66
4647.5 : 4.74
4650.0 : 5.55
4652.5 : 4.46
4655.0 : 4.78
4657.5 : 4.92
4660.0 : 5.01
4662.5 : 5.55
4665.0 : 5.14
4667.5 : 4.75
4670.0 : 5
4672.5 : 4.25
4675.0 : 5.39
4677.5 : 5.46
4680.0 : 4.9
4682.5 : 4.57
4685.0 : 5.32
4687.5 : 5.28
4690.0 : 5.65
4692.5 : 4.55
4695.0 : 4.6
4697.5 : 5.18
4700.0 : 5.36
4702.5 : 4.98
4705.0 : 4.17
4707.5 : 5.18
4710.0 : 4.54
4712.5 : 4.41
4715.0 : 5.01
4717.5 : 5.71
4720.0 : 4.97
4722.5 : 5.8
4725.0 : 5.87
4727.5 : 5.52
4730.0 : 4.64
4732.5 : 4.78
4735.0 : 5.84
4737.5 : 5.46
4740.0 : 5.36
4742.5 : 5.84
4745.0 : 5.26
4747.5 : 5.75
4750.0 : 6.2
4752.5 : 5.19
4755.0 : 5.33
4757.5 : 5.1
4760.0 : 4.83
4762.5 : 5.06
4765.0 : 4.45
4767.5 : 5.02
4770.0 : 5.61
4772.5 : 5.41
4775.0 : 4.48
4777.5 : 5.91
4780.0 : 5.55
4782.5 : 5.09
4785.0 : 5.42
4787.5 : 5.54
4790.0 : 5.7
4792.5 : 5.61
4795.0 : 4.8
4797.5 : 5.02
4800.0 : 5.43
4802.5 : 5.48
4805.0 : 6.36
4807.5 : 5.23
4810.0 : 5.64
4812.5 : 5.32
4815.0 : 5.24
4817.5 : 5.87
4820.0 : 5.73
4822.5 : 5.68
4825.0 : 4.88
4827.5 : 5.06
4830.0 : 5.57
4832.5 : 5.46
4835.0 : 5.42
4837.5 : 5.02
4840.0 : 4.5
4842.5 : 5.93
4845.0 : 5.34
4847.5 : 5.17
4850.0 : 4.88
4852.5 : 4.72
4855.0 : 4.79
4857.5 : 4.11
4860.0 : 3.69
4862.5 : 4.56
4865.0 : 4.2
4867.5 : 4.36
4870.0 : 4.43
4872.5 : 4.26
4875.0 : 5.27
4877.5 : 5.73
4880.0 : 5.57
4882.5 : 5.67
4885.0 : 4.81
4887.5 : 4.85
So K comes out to 0.06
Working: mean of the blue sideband 4.77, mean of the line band 4.96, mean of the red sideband 5.34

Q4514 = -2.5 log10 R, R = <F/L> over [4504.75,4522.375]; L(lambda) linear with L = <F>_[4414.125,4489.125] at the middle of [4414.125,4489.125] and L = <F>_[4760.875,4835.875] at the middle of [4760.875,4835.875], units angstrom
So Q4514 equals -0.08 mag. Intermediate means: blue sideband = 4.52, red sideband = 5.37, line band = 5.03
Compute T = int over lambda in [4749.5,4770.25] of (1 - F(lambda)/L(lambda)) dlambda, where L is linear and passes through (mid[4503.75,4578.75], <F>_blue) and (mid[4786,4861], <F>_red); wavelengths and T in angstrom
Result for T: 0.0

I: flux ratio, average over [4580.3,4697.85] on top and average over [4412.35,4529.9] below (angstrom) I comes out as 1.08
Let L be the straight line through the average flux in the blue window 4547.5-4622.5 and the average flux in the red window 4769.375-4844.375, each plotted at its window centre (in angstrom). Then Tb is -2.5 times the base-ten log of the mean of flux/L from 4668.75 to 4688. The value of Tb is 0.01 mag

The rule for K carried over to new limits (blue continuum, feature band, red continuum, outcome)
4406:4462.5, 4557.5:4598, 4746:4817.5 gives -0.01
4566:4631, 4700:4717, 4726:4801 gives 0.08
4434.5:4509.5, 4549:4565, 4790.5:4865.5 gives 0.02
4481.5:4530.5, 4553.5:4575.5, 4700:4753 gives 0.02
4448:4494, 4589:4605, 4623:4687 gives 0.07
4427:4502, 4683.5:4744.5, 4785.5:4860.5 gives -0.02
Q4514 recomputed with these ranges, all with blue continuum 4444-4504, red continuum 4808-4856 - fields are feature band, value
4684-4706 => 0.009 mag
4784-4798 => -0.032 mag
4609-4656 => -0.026 mag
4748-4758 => -0.072 mag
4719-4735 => -0.043 mag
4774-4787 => -0.026 mag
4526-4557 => 0.038 mag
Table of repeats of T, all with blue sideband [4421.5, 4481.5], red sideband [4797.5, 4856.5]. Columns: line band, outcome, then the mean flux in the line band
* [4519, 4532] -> 0.4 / 4.49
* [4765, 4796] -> -0.6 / 5.31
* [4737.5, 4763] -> -1.3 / 5.41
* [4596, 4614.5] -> -0.3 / 4.89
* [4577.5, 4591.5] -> -0.4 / 4.91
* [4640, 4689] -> -0.6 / 5.01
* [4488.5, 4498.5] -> -0.2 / 4.67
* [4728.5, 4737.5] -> -0.1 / 5.15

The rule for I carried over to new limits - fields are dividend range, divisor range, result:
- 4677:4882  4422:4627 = 1.09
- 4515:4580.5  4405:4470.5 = 1.07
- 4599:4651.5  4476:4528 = 1.05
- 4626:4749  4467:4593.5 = 1.06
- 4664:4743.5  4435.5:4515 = 1.08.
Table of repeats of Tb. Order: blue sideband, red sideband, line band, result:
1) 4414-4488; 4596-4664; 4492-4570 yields -0.02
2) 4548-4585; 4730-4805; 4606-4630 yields -0.06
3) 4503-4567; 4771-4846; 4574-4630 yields 0.00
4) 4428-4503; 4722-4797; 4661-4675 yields 0.03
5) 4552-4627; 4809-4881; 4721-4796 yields -0.07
